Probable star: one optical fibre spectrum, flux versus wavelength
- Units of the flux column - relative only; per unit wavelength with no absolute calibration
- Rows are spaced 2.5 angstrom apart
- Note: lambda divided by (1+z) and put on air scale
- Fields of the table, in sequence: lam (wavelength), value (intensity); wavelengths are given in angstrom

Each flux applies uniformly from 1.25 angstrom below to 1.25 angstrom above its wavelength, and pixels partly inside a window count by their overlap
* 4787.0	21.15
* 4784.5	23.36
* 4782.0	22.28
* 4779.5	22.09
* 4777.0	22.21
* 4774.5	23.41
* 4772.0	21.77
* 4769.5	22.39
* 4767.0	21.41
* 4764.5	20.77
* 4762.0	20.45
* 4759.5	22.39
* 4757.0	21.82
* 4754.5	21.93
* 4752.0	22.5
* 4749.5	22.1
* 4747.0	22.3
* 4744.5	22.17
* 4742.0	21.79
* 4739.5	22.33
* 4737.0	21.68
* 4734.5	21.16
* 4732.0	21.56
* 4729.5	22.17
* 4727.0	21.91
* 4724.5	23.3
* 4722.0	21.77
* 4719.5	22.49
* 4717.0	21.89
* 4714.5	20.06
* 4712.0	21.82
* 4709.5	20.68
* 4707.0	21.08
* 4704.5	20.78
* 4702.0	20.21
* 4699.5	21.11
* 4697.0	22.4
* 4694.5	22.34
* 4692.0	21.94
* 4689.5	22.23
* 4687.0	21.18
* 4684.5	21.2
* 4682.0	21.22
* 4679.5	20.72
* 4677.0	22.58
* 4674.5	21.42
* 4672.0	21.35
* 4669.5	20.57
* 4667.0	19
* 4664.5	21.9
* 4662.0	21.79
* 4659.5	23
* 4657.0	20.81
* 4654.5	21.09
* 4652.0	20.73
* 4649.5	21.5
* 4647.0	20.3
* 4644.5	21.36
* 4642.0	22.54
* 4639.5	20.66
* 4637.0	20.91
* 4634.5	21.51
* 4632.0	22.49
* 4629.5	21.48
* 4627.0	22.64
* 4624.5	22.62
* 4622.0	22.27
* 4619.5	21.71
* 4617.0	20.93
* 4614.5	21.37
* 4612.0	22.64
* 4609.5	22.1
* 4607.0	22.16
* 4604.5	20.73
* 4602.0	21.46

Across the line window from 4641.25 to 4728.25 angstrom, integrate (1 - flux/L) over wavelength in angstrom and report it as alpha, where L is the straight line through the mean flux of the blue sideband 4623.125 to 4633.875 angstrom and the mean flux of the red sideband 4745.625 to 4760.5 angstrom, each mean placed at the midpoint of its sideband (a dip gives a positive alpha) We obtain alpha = 3.1 angstrom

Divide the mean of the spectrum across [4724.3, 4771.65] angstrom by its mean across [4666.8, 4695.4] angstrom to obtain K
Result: 1.02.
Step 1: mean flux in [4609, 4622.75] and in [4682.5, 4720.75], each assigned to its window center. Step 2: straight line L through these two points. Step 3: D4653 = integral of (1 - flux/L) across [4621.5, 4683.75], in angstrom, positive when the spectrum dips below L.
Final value 0.6 angstrom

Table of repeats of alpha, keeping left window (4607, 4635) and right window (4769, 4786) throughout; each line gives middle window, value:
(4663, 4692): 1.2 angstrom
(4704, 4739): 1.1 angstrom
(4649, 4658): 0.4 angstrom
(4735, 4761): 0.4 angstrom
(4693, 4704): 0.4 angstrom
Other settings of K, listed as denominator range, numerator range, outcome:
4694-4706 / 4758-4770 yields 1.01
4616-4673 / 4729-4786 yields 1.03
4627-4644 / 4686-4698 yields 1.02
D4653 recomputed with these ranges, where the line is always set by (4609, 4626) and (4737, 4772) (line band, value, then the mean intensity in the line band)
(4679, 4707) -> 0.65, 21.4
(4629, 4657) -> 0.81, 21.3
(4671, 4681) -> 0.18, 21.5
